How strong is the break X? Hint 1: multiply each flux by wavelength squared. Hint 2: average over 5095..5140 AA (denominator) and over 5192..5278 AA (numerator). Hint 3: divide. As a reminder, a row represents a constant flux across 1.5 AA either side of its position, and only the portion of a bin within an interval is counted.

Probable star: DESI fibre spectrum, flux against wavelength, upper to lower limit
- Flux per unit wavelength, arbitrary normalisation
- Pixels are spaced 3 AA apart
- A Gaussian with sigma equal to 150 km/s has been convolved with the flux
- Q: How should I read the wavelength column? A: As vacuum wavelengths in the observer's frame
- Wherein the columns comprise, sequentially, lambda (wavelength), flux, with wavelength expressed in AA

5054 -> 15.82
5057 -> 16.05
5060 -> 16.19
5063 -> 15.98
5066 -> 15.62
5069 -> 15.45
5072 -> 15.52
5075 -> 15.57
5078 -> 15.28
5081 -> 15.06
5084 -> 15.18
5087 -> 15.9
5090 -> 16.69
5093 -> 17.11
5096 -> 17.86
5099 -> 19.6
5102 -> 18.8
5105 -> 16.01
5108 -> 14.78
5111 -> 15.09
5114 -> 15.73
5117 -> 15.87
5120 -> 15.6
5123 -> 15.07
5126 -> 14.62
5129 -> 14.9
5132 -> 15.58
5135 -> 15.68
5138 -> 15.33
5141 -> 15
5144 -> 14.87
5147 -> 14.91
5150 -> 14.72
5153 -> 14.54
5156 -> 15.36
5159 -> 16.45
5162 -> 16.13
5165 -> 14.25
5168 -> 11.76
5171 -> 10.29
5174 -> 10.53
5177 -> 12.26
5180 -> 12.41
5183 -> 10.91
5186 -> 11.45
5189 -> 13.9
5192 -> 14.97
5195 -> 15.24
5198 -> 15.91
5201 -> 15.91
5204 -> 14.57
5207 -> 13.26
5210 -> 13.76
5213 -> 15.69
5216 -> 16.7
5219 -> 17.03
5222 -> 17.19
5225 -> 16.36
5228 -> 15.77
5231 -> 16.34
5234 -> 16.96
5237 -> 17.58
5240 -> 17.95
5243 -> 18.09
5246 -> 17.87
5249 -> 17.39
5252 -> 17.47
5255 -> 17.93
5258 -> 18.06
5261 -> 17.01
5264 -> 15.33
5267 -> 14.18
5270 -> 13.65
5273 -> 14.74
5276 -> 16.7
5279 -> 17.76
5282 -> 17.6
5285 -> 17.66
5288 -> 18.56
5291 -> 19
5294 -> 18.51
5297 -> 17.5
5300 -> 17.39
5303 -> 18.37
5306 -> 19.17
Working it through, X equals 1.1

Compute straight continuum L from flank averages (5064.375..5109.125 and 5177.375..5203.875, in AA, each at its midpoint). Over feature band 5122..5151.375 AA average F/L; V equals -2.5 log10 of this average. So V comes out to 0.00 mag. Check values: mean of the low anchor 16.3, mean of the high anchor 13.8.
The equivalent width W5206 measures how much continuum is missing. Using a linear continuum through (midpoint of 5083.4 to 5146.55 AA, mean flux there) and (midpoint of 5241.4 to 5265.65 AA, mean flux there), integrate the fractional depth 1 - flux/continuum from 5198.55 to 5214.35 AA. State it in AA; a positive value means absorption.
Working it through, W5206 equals 2.0 AA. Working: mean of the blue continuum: 16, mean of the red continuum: 17.4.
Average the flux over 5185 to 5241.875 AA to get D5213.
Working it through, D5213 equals 15.7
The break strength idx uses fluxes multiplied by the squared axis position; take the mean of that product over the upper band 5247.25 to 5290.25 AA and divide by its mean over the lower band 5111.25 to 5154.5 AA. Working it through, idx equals 1.16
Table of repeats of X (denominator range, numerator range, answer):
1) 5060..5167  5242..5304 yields 1.16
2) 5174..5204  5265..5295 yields 1.28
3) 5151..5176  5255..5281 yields 1.23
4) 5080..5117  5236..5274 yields 1.08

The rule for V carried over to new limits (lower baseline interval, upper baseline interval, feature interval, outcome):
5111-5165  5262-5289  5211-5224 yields -0.048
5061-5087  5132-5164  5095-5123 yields -0.074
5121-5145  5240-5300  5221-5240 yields -0.015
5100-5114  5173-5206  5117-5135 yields 0.025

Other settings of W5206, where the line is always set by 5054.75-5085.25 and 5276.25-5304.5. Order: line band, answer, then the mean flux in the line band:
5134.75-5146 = 0.8 AA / 15.2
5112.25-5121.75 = 0.2 AA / 15.7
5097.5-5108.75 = -1.1 AA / 17.5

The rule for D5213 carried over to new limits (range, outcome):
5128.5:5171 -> 14.8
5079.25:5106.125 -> 16.9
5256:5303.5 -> 17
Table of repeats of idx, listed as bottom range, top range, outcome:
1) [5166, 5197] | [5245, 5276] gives 1.35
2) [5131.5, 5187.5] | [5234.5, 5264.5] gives 1.32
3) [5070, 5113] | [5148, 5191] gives 0.84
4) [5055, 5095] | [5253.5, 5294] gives 1.15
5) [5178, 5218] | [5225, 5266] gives 1.23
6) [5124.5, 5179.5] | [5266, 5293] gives 1.23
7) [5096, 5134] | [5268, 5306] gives 1.15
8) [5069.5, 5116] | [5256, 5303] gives 1.12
